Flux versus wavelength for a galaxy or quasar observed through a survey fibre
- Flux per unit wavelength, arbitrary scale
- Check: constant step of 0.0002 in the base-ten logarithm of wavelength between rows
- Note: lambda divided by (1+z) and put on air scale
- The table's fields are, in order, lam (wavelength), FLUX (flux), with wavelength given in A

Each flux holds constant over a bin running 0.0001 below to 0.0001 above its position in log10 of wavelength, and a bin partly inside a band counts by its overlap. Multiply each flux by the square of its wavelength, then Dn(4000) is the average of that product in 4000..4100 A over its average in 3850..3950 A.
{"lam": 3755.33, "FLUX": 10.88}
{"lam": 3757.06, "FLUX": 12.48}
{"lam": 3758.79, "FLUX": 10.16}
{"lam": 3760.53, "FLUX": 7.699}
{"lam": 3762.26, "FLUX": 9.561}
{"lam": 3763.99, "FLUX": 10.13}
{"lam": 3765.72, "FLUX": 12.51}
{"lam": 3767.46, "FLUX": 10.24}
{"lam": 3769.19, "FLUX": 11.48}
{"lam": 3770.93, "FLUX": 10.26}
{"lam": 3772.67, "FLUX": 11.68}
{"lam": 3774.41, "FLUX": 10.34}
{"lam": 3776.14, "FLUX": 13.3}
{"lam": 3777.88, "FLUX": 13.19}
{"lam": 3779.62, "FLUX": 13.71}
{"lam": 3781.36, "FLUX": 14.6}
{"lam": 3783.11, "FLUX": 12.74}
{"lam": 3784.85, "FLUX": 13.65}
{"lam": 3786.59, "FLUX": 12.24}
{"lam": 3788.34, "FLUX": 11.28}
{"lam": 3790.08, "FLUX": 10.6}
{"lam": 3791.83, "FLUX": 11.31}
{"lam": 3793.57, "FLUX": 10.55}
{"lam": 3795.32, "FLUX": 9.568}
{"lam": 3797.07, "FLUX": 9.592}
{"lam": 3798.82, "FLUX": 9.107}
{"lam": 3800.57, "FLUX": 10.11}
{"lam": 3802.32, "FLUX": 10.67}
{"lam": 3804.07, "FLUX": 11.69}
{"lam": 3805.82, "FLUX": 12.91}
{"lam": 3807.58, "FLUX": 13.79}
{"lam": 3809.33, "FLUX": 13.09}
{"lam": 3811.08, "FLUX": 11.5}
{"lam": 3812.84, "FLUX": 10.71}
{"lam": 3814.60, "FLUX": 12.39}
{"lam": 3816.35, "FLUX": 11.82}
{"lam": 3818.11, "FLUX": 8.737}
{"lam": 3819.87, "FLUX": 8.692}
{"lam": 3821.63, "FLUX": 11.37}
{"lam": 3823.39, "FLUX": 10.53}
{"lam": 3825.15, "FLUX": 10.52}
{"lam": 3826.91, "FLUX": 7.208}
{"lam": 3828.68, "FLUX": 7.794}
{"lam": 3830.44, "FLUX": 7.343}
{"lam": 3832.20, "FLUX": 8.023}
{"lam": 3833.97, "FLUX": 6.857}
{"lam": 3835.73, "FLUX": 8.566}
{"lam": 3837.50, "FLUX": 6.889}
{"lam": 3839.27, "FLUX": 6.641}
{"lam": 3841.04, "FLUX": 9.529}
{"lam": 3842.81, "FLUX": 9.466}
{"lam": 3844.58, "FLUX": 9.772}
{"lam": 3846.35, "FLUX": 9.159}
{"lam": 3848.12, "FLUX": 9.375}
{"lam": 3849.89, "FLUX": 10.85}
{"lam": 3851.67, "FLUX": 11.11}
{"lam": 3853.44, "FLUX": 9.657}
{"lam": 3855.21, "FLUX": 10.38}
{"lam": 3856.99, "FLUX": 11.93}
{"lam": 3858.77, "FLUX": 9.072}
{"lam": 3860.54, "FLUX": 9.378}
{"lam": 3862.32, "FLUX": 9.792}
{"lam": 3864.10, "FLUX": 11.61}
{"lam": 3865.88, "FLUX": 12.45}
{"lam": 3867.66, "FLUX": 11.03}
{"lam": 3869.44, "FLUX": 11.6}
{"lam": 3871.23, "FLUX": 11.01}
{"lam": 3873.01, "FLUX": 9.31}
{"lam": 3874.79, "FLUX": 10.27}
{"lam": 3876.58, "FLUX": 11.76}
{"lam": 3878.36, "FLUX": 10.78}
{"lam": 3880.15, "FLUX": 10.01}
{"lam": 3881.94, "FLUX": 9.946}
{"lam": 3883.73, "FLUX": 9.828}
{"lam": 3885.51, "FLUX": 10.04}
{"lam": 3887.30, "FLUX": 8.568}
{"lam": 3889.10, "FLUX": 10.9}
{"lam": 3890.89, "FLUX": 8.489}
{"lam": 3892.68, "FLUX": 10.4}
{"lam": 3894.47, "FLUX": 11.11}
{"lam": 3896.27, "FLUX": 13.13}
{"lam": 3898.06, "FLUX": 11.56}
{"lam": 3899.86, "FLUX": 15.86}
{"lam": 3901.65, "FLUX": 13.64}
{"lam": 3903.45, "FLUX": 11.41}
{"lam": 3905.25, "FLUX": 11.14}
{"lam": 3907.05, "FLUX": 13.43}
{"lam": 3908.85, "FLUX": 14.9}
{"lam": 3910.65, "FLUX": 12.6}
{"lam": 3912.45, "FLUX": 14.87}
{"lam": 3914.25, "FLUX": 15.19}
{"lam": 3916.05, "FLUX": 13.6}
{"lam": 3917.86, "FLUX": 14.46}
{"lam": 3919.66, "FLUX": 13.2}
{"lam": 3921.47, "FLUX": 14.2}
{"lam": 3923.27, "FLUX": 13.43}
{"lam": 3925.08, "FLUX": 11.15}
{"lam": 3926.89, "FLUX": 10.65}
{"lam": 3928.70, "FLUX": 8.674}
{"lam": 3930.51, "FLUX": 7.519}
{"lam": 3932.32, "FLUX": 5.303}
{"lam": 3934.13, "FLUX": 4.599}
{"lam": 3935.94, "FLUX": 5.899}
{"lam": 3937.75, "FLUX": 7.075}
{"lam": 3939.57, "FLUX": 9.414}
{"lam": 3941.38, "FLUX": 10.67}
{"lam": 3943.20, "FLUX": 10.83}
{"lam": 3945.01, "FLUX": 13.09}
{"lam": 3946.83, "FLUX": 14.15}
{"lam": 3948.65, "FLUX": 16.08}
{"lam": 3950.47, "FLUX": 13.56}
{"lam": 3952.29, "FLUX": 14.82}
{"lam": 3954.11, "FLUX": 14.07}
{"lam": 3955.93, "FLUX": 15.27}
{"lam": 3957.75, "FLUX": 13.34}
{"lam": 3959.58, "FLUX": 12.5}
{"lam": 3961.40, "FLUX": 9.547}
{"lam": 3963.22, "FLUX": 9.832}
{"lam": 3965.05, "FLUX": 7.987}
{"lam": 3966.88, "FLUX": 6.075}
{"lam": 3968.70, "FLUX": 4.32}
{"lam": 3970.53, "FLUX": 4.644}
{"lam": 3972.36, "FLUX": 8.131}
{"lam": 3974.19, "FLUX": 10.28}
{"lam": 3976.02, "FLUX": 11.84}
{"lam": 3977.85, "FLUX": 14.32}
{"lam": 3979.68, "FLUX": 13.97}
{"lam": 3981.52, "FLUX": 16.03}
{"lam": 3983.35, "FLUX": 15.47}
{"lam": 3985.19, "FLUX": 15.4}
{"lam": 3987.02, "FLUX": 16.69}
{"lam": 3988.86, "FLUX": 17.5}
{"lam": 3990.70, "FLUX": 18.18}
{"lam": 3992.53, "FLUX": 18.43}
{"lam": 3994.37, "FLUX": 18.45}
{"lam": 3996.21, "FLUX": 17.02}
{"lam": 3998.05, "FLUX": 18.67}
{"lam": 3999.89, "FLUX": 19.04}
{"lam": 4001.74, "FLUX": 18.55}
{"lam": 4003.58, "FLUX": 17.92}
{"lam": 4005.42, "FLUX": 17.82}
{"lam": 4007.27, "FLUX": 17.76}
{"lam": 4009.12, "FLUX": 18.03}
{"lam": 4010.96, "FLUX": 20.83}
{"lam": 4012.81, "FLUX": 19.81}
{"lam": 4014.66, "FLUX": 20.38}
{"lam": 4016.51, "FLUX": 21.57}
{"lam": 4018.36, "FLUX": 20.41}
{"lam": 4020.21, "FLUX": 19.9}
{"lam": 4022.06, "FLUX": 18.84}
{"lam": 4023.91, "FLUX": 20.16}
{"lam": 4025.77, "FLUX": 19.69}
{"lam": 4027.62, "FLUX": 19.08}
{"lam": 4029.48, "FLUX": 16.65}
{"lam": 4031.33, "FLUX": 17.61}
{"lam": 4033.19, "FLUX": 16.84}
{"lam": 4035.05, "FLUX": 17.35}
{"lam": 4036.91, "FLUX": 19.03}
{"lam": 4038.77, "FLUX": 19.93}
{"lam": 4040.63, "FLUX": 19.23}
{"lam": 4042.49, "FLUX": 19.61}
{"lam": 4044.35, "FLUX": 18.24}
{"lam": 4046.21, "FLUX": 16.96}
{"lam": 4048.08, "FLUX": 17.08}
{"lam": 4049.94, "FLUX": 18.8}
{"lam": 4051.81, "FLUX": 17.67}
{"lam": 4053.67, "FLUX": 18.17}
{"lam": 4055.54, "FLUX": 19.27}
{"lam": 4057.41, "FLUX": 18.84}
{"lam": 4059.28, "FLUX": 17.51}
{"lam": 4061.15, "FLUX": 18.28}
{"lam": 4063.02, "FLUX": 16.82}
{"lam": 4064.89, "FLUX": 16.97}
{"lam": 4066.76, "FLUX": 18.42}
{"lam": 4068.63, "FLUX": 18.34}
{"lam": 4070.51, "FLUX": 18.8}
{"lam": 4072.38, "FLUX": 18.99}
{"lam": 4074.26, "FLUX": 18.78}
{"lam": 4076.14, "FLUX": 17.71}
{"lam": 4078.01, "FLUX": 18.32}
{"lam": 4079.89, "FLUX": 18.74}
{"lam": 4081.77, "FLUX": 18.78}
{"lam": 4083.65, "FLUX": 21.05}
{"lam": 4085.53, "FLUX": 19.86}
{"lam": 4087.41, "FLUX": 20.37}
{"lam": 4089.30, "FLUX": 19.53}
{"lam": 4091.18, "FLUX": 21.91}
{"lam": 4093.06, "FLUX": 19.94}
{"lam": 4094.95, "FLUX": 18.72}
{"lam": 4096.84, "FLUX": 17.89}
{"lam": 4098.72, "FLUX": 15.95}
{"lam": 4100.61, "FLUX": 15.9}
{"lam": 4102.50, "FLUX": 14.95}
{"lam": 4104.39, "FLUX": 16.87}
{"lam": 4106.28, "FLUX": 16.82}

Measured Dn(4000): 1.81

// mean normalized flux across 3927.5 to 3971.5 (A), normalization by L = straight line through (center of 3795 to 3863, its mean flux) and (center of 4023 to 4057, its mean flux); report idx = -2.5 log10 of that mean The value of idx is 0.43 mag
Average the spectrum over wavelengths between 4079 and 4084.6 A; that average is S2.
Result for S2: 19.5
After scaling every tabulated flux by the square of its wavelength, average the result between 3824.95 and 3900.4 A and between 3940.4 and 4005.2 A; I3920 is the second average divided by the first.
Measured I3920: 1.45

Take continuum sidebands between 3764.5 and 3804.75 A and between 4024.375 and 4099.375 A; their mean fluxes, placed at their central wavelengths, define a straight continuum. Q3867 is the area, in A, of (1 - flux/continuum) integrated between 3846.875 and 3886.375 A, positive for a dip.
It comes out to 8.9 A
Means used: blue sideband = 11.5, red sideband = 18.6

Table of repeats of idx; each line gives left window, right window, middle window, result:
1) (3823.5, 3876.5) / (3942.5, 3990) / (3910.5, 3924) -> -0.247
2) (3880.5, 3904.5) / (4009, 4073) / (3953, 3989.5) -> 0.270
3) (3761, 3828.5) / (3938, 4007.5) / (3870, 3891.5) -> 0.218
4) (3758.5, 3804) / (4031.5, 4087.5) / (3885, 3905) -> 0.237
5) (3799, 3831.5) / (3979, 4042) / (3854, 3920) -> 0.163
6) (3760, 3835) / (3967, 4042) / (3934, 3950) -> 0.383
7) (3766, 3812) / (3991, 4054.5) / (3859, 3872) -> 0.271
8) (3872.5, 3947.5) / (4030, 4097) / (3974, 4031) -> -0.138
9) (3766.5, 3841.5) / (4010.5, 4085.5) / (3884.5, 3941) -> 0.259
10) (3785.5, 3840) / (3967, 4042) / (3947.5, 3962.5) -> 0.110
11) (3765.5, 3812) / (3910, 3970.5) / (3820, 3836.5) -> 0.305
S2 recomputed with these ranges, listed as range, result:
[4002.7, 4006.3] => 17.9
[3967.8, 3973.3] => 5.72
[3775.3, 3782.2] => 13.7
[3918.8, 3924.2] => 13.6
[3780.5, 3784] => 13.6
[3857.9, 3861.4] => 9.24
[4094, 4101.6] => 17.1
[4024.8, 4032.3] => 18.2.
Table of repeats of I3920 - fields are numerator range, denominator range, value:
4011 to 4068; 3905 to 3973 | 1.78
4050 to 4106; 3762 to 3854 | 2.00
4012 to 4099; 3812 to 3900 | 2.07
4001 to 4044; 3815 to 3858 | 2.25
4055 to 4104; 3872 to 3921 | 1.70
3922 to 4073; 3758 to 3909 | 1.56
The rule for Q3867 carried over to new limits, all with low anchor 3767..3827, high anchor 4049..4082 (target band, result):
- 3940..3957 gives 1.98 A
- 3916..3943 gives 8.86 A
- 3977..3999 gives -0.54 A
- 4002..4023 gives -3.04 A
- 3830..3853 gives 6.86 A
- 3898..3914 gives 0.82 A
